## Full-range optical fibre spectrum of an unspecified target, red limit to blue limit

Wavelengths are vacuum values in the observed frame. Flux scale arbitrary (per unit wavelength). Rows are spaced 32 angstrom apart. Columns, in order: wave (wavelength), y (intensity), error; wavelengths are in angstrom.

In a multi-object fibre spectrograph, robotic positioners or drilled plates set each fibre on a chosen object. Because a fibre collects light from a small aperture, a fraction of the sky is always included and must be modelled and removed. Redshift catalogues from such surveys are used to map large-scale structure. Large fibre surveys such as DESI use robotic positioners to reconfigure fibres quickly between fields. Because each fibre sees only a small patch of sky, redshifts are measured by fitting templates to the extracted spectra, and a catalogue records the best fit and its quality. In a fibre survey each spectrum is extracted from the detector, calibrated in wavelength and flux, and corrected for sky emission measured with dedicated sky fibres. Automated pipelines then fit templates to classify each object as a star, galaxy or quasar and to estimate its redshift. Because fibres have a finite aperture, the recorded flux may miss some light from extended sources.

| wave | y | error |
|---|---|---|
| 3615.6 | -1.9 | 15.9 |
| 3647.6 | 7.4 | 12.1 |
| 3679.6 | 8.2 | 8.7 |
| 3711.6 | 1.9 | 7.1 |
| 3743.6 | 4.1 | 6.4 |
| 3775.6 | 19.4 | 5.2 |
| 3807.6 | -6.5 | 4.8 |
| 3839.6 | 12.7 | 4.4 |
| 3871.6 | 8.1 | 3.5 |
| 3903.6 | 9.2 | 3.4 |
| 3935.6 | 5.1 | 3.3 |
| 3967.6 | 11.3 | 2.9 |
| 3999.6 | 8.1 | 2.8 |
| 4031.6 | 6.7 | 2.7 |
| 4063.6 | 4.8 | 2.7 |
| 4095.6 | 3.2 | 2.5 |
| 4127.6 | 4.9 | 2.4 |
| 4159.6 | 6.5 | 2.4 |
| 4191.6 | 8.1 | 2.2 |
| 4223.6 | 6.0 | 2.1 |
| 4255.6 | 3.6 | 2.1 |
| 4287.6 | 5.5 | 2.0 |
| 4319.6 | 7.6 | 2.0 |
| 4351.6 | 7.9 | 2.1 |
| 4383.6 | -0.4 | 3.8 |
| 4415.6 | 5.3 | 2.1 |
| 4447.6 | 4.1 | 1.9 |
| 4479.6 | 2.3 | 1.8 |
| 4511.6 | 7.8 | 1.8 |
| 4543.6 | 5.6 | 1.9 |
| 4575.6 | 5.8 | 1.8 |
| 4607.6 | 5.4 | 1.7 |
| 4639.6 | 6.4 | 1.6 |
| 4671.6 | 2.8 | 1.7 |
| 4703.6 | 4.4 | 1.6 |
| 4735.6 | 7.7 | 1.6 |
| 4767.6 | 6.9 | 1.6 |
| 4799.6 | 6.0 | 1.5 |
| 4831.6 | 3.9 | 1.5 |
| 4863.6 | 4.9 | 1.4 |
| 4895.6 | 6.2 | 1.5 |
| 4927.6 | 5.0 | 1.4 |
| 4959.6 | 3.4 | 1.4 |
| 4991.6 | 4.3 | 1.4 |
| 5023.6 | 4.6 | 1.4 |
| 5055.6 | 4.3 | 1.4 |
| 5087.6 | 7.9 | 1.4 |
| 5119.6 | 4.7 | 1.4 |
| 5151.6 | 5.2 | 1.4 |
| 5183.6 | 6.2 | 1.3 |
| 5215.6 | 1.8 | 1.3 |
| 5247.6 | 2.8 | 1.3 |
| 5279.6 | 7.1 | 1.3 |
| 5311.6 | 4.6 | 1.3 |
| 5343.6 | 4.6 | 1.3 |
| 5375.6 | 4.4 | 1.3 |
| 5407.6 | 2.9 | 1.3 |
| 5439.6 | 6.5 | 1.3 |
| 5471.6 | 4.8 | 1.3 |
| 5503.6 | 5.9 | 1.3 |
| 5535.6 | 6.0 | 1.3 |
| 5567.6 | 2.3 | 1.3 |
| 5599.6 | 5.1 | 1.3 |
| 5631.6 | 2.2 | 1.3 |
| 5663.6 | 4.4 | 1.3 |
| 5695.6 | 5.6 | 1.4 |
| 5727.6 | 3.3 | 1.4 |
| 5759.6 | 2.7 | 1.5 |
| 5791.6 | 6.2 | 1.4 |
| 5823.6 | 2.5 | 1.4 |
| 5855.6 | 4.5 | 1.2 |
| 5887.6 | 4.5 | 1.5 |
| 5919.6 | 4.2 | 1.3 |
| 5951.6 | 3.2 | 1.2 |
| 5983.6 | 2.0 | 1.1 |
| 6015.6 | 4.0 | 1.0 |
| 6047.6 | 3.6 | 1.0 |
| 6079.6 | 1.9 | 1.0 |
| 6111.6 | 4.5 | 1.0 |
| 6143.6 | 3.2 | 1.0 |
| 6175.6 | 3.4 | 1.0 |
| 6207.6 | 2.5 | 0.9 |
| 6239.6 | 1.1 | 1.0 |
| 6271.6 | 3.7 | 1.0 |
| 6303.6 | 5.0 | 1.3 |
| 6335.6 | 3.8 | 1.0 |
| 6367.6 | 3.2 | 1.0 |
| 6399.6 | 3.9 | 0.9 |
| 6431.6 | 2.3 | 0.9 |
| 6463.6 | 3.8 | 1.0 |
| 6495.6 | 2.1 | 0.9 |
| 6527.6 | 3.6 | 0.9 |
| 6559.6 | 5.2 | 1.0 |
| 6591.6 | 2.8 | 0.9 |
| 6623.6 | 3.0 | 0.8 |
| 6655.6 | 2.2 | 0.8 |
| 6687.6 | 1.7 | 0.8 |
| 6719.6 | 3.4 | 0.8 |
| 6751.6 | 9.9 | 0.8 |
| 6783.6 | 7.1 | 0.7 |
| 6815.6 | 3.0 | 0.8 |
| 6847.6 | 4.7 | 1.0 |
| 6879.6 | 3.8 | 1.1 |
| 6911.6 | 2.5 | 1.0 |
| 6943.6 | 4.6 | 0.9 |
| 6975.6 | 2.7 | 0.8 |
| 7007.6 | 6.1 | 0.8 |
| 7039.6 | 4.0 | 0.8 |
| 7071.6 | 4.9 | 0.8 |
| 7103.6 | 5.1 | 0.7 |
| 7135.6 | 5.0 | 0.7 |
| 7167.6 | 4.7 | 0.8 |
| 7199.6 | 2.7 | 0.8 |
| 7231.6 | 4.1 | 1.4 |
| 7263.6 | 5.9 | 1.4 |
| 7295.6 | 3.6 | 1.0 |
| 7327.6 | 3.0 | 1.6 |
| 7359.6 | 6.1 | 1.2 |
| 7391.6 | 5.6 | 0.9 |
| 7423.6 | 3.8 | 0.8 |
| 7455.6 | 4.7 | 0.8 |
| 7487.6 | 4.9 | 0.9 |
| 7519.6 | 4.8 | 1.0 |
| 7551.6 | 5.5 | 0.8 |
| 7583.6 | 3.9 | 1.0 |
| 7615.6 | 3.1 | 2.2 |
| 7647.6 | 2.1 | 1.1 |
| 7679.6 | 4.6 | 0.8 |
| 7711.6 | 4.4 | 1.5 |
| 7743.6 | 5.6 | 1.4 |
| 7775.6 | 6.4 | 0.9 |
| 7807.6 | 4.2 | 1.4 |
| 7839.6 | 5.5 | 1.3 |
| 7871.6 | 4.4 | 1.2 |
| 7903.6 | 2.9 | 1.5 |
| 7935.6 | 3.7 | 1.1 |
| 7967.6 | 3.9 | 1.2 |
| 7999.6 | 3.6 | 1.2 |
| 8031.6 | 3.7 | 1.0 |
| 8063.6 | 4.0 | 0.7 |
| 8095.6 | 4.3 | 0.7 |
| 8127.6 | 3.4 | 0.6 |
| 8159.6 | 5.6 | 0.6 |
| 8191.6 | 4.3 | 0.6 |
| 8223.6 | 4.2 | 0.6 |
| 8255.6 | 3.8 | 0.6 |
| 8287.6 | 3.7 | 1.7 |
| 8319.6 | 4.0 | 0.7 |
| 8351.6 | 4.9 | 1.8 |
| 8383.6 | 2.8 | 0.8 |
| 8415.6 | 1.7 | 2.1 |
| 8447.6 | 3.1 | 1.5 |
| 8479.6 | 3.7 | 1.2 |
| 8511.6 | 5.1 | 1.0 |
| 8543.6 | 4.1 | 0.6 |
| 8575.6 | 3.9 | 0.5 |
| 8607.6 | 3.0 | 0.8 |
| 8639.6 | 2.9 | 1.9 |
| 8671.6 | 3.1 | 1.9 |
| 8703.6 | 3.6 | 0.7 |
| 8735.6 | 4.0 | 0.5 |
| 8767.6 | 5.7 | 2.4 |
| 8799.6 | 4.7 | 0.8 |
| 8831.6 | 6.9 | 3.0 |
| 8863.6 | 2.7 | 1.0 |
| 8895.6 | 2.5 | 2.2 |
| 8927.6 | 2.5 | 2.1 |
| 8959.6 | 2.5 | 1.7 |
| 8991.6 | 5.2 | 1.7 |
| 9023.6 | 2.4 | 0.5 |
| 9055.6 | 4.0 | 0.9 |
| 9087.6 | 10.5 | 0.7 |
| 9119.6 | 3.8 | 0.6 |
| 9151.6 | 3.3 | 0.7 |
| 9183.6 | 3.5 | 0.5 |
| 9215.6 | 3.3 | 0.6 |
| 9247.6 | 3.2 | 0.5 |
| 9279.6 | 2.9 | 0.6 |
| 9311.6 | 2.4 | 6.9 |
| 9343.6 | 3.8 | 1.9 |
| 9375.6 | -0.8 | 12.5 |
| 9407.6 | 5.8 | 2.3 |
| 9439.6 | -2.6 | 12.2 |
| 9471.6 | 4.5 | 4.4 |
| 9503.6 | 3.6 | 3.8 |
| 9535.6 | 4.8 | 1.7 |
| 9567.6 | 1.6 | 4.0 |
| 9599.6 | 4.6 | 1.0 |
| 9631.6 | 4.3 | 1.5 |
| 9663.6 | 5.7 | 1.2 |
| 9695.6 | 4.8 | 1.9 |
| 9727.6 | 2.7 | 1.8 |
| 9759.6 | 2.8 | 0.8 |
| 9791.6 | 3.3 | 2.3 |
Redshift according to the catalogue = 0.81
